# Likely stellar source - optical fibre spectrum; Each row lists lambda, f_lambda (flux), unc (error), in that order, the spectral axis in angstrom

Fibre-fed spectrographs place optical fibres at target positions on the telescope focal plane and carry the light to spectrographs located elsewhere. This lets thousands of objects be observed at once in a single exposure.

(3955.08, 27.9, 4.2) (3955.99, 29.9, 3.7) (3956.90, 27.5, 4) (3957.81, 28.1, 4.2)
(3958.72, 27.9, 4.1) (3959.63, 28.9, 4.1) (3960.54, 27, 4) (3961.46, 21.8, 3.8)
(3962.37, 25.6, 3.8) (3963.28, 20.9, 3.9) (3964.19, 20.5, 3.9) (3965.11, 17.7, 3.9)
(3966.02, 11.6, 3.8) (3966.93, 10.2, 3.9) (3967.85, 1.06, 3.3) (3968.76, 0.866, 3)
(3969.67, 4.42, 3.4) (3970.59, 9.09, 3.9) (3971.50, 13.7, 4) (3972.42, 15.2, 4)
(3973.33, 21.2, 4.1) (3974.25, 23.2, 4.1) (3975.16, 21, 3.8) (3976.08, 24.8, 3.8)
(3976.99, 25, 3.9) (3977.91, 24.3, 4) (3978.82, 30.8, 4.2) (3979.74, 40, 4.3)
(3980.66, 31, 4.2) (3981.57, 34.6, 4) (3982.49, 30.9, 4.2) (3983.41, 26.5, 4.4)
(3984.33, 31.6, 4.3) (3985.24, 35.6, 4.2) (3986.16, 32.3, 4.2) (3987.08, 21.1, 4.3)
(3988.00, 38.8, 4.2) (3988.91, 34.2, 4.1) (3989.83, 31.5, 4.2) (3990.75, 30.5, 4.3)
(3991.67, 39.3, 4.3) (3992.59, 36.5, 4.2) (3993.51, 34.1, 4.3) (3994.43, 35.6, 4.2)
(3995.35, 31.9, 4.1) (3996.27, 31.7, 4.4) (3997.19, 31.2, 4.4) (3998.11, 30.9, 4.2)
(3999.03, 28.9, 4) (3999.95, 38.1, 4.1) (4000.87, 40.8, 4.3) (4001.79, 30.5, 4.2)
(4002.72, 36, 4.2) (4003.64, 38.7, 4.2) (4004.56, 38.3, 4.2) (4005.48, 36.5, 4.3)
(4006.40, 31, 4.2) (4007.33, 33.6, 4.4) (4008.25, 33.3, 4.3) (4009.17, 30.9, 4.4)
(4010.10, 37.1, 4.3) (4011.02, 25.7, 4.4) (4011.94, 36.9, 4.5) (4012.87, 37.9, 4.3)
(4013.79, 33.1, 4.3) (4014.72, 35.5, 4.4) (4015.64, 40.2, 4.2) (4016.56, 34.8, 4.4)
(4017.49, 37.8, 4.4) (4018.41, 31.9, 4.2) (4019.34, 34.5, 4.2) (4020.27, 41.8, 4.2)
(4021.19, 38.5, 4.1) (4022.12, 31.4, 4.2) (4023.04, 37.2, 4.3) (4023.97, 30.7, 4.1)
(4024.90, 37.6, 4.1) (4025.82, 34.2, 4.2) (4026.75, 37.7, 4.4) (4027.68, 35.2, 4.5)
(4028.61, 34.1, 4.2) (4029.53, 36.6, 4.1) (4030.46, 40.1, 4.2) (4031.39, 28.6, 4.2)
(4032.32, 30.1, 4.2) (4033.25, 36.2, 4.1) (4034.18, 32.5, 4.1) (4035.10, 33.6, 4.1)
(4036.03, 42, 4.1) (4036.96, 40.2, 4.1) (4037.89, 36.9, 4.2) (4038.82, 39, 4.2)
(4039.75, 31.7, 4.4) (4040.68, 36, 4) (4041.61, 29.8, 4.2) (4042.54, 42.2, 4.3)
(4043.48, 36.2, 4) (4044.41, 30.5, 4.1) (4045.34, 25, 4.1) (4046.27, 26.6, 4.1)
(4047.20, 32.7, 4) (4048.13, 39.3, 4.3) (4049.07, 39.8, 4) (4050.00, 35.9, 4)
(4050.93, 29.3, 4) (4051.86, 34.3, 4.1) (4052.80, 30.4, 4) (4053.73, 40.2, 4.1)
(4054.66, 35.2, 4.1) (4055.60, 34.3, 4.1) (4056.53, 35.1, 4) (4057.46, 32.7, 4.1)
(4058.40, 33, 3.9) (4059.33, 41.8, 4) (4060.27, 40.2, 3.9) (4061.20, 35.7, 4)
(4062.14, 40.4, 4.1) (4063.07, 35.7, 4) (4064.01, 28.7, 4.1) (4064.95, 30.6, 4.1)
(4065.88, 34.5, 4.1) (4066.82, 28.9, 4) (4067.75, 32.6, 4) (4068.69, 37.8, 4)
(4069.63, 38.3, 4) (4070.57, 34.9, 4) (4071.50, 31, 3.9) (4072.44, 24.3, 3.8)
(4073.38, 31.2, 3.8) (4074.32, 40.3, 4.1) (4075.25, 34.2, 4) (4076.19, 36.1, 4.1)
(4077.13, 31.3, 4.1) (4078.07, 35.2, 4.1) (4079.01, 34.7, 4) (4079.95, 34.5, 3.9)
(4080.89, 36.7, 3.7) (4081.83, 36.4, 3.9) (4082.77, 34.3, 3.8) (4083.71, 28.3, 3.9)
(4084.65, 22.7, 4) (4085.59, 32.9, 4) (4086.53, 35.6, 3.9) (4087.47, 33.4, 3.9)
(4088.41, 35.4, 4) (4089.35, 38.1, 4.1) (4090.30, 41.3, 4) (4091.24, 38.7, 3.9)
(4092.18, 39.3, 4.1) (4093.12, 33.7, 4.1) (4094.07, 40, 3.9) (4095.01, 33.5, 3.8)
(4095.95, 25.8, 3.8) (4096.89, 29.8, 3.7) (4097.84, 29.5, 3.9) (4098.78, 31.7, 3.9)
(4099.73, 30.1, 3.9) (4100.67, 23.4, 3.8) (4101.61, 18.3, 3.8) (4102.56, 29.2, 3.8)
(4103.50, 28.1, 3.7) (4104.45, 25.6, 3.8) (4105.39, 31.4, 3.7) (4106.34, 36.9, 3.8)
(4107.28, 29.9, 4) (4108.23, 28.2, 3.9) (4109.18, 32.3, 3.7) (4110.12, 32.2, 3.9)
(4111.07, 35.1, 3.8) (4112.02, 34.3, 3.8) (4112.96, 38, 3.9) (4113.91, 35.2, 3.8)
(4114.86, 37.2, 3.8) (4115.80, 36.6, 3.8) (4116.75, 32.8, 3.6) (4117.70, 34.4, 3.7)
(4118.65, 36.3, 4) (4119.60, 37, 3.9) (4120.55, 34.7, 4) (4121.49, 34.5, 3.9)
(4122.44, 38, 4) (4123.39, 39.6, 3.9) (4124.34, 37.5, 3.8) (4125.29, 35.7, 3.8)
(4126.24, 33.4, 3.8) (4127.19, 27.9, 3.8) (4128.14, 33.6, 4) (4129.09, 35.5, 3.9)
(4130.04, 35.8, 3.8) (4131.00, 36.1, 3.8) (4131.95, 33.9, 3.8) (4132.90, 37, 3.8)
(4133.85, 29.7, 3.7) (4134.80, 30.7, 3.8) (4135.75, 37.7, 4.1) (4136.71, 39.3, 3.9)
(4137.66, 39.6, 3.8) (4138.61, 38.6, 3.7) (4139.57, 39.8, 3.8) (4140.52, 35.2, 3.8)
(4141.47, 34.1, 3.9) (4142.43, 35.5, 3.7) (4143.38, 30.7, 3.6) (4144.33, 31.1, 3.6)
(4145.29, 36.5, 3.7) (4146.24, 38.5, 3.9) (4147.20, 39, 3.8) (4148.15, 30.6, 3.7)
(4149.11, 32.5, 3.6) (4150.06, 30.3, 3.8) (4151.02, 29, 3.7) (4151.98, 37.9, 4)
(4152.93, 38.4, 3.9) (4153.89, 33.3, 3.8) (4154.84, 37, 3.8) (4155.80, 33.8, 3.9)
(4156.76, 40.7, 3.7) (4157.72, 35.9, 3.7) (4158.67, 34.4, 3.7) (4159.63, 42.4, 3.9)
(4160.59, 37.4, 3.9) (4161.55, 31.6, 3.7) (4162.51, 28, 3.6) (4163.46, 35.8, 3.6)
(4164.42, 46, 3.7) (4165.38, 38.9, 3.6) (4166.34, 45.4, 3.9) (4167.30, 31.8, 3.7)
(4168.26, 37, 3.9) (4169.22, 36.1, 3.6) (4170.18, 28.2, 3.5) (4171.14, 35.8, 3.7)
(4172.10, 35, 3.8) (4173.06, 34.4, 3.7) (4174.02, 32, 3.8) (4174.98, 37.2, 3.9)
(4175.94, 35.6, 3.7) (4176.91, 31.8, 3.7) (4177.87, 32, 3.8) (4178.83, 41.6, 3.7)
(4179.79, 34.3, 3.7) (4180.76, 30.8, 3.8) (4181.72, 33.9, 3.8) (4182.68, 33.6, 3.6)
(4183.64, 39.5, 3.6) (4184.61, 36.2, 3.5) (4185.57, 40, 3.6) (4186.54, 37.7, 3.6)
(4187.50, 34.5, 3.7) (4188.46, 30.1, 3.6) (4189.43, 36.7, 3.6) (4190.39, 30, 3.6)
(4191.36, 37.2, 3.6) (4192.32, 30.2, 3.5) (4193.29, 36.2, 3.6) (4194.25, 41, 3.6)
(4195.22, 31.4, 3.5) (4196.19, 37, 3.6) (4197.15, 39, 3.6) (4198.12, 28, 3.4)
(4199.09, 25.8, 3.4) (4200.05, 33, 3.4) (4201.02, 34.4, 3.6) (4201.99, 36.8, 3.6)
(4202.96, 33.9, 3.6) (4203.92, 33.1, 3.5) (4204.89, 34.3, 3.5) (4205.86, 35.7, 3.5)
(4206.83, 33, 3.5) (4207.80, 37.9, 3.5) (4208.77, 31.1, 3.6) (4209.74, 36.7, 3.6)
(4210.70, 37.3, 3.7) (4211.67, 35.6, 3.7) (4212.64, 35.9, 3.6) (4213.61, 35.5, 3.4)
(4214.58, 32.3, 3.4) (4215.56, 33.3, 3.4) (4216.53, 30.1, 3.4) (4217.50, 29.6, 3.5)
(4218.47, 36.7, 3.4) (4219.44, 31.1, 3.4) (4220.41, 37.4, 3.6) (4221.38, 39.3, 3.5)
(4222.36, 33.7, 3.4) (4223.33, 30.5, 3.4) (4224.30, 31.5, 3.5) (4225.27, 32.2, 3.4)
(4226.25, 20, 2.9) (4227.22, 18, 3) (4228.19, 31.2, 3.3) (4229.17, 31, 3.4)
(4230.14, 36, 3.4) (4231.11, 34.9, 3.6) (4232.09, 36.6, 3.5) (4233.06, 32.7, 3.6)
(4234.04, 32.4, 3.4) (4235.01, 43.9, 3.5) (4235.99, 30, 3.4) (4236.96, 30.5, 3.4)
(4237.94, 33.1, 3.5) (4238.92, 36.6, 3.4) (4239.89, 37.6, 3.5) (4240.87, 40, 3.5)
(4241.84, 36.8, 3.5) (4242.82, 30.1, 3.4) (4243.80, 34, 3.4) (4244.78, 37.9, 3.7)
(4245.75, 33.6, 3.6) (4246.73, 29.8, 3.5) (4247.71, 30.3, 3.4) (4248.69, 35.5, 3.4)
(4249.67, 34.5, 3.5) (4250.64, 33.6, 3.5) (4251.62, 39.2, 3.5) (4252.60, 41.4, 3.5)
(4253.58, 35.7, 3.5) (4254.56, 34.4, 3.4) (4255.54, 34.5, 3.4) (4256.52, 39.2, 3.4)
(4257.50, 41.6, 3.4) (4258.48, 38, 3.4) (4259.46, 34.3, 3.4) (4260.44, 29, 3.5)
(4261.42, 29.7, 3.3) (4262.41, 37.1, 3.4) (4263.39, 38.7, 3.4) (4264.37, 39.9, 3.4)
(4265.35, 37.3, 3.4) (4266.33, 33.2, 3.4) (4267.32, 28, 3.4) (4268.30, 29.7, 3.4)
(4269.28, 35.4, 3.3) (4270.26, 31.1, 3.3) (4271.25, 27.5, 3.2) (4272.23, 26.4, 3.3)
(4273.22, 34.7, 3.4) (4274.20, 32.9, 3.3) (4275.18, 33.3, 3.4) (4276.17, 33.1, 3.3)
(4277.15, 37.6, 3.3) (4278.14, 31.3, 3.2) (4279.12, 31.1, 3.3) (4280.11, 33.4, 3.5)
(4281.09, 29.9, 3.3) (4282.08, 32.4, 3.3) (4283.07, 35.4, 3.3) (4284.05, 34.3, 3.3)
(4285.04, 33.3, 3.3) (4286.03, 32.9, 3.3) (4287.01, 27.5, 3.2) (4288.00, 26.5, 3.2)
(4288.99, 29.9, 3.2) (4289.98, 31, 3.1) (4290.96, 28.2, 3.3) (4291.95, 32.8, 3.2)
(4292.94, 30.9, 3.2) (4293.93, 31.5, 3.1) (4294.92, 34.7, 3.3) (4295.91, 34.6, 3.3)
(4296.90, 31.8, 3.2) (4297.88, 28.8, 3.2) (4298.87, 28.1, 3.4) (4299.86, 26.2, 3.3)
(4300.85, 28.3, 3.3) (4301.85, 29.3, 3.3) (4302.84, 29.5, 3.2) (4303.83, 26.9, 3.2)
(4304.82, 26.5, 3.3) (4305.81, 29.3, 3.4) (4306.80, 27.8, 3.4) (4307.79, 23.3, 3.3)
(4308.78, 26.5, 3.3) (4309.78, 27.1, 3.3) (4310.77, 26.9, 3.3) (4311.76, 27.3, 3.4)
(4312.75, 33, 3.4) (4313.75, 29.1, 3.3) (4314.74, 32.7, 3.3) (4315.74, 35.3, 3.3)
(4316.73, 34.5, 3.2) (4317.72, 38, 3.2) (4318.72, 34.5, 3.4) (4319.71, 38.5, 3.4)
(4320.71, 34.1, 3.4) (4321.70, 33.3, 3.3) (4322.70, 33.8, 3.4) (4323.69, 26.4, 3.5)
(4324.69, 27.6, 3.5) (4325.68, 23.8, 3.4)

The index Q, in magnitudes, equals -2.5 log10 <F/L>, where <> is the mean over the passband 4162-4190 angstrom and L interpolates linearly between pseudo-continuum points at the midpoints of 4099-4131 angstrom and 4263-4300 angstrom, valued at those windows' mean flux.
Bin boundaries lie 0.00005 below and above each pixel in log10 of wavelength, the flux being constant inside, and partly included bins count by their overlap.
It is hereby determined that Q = -0.091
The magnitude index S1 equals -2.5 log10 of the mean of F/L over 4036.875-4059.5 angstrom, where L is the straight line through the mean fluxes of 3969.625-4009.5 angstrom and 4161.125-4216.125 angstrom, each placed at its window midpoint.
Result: -0.10 mag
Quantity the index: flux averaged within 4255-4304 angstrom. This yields 32.3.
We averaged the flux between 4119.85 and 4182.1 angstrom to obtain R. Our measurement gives 35.3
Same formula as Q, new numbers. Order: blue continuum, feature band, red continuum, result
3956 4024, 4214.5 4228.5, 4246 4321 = 0.02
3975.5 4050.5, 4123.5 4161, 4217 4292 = -0.05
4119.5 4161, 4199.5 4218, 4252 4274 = 0.02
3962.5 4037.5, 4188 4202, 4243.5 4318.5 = -0.07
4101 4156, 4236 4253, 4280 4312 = -0.12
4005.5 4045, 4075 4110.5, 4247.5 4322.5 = 0.07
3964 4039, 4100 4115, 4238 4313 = 0.02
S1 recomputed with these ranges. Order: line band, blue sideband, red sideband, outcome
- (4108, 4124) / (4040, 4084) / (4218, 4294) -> -0.04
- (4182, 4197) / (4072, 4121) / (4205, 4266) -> -0.05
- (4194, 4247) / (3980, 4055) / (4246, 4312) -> -0.04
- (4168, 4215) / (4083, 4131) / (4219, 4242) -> -0.05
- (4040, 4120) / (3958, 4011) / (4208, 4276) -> -0.13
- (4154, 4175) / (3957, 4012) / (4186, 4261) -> -0.11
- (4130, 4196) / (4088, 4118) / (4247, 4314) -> -0.09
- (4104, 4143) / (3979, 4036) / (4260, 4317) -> -0.06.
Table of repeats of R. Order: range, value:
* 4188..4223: 34.2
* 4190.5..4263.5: 34.1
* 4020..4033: 35.2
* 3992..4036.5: 34.8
